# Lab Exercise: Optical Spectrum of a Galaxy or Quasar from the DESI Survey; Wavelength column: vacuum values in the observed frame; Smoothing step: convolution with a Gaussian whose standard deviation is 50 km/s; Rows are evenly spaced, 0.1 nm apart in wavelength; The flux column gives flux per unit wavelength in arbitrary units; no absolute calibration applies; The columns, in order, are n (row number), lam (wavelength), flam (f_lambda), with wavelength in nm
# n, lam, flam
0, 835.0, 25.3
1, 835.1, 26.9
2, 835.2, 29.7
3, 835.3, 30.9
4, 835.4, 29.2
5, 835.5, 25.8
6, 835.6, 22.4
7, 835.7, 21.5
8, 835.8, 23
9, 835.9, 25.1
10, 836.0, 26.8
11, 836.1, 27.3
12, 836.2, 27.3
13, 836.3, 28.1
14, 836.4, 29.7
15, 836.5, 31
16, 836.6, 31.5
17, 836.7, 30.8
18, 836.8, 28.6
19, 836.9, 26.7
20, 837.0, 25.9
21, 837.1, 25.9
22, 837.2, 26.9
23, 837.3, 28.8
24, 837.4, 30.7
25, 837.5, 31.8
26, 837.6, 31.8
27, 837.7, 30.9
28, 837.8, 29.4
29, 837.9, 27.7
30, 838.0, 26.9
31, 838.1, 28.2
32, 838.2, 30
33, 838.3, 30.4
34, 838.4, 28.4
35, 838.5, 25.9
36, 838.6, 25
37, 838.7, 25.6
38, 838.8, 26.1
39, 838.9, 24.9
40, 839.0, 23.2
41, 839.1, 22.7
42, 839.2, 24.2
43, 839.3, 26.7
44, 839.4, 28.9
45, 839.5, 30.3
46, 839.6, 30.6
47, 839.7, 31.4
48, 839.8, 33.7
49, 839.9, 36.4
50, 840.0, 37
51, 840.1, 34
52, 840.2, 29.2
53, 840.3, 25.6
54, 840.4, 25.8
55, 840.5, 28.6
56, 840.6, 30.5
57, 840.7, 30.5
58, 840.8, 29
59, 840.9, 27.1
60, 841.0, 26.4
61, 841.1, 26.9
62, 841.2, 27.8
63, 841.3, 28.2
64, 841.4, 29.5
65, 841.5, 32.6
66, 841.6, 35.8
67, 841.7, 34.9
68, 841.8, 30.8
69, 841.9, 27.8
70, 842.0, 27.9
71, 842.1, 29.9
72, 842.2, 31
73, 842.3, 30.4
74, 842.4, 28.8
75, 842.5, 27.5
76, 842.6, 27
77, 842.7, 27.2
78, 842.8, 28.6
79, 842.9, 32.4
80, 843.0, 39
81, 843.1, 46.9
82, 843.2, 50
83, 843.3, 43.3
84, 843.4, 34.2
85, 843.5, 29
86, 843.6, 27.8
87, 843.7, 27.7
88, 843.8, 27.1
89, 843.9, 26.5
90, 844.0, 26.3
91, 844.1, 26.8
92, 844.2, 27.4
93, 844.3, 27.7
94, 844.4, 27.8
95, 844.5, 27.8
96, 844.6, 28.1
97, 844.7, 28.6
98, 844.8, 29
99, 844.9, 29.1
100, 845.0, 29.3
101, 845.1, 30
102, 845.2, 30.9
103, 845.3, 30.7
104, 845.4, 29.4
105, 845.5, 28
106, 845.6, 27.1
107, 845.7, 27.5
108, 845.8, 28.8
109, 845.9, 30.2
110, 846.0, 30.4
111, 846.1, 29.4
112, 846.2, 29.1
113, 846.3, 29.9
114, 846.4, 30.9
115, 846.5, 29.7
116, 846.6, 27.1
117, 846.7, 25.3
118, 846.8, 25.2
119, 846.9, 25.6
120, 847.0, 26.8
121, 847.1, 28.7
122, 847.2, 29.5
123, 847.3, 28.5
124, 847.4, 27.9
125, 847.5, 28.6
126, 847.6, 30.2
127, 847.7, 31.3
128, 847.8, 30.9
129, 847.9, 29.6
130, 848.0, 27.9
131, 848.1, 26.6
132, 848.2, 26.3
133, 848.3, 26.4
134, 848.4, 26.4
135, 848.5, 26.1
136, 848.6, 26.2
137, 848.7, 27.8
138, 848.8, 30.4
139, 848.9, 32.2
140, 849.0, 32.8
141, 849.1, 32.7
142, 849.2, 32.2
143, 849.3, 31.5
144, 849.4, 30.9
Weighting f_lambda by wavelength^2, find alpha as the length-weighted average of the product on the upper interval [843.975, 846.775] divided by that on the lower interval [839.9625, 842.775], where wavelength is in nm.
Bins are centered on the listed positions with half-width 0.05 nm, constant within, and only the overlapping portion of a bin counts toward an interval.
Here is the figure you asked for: 0.98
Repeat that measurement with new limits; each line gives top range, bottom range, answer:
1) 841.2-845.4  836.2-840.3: 1.08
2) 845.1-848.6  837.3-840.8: 1.00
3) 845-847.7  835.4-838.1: 1.06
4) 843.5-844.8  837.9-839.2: 1.06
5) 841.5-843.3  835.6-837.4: 1.23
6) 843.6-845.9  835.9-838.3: 1.00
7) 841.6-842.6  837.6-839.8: 1.09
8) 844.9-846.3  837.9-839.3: 1.13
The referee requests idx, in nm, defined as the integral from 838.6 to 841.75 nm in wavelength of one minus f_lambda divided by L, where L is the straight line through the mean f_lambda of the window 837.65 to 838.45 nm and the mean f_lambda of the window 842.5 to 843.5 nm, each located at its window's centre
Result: 0.28 nm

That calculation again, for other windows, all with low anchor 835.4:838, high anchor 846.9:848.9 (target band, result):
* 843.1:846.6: -0.24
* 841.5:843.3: -0.32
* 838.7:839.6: 0.06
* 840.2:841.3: 0.00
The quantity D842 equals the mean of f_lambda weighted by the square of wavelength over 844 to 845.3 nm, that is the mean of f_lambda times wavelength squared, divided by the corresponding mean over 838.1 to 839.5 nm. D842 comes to 1.09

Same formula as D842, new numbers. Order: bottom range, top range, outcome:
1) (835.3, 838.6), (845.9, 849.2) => 1.05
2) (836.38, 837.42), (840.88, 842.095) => 1.05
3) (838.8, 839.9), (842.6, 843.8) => 1.24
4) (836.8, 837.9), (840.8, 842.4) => 1.04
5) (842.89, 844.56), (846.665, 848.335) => 0.88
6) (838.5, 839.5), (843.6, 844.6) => 1.08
